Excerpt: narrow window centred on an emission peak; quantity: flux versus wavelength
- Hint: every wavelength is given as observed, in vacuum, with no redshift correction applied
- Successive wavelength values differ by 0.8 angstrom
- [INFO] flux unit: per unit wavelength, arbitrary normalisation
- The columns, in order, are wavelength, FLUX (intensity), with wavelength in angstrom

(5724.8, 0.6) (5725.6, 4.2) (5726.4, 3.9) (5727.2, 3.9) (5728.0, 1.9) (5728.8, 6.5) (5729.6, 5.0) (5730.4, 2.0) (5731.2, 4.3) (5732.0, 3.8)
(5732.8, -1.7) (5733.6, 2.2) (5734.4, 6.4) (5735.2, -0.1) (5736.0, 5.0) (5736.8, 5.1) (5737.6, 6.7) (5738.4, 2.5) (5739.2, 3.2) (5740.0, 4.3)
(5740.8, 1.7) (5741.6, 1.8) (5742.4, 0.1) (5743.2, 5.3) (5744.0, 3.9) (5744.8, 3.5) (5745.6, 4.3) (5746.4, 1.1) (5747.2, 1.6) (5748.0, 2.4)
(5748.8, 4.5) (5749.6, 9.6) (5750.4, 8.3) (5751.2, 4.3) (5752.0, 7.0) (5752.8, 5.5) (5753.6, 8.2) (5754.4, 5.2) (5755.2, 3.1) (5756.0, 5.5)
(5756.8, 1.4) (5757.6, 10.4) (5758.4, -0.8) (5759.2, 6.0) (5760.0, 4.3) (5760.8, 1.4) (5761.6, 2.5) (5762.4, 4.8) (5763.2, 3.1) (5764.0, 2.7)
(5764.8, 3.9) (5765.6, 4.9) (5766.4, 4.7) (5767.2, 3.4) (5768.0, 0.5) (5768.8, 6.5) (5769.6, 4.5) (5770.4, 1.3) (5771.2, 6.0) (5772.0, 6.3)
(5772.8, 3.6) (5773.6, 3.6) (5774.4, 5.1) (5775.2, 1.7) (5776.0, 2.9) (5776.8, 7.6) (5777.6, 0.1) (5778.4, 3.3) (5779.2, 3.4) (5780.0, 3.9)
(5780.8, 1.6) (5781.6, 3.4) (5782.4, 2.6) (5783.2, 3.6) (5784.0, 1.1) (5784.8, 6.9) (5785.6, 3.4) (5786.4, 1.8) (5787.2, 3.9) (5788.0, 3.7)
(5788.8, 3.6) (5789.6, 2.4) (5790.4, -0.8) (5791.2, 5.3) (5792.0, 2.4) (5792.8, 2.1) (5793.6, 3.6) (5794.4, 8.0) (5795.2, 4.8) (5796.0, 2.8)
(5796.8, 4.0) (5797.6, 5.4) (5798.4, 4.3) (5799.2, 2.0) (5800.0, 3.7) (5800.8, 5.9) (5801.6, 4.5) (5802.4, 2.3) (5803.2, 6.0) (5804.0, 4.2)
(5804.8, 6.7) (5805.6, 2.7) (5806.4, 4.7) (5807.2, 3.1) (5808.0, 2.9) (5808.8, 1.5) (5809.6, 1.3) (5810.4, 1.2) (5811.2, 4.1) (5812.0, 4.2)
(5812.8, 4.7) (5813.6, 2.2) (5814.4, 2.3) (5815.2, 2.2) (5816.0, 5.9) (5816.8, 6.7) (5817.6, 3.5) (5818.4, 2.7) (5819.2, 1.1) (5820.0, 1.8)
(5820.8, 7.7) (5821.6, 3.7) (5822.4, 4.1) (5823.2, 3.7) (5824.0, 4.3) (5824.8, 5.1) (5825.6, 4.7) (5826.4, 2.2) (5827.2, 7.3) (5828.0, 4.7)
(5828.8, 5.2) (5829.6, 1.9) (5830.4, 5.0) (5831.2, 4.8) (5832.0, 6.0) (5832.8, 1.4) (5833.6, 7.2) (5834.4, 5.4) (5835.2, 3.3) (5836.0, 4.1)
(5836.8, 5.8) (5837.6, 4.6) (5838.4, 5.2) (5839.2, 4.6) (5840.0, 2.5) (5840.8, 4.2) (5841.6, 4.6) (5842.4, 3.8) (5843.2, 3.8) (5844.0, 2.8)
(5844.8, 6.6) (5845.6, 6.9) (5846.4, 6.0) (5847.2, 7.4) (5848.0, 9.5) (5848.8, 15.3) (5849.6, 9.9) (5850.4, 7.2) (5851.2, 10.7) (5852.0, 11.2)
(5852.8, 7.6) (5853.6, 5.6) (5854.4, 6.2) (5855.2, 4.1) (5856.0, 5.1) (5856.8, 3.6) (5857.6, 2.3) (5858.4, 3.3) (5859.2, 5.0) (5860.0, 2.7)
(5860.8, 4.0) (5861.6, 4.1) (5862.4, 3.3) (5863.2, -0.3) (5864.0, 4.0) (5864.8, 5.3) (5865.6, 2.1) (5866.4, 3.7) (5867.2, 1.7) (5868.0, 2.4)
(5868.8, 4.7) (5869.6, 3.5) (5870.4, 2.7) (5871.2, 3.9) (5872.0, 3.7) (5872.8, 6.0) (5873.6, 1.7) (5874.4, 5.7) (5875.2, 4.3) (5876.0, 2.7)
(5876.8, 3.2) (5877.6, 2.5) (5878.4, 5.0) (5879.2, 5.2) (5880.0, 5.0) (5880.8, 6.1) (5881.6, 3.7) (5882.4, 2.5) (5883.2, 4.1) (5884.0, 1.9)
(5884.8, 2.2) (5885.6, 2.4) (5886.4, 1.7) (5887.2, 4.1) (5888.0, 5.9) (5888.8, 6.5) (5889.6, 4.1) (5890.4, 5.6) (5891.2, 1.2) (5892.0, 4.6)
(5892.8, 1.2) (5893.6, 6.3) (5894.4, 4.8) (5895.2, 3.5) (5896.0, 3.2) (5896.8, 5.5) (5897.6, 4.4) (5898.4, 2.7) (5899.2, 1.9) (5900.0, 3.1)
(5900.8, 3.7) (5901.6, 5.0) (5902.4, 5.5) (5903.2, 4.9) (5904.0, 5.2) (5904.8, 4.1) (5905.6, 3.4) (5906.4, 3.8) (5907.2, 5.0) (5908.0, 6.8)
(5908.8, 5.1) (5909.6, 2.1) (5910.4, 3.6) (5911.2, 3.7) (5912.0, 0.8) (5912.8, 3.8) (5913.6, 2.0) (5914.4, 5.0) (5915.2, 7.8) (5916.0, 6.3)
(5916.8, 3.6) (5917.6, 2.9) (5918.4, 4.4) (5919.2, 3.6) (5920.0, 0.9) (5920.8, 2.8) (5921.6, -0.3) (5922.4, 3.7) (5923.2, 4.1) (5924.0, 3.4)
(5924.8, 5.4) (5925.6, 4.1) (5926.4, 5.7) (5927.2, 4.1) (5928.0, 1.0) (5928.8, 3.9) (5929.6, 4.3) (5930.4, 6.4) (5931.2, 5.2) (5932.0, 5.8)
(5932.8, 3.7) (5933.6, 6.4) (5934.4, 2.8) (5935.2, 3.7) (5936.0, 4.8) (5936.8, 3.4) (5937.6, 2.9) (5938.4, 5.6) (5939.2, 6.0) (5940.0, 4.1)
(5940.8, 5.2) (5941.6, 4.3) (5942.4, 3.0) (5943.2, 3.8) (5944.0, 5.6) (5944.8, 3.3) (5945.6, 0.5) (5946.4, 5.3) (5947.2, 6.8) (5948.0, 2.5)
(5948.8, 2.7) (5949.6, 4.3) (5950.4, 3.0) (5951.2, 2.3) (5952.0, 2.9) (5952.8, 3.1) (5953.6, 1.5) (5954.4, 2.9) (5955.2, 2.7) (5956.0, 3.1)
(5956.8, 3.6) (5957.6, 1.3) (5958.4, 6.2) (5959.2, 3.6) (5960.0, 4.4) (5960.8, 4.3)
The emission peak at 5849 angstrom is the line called H-beta 4861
